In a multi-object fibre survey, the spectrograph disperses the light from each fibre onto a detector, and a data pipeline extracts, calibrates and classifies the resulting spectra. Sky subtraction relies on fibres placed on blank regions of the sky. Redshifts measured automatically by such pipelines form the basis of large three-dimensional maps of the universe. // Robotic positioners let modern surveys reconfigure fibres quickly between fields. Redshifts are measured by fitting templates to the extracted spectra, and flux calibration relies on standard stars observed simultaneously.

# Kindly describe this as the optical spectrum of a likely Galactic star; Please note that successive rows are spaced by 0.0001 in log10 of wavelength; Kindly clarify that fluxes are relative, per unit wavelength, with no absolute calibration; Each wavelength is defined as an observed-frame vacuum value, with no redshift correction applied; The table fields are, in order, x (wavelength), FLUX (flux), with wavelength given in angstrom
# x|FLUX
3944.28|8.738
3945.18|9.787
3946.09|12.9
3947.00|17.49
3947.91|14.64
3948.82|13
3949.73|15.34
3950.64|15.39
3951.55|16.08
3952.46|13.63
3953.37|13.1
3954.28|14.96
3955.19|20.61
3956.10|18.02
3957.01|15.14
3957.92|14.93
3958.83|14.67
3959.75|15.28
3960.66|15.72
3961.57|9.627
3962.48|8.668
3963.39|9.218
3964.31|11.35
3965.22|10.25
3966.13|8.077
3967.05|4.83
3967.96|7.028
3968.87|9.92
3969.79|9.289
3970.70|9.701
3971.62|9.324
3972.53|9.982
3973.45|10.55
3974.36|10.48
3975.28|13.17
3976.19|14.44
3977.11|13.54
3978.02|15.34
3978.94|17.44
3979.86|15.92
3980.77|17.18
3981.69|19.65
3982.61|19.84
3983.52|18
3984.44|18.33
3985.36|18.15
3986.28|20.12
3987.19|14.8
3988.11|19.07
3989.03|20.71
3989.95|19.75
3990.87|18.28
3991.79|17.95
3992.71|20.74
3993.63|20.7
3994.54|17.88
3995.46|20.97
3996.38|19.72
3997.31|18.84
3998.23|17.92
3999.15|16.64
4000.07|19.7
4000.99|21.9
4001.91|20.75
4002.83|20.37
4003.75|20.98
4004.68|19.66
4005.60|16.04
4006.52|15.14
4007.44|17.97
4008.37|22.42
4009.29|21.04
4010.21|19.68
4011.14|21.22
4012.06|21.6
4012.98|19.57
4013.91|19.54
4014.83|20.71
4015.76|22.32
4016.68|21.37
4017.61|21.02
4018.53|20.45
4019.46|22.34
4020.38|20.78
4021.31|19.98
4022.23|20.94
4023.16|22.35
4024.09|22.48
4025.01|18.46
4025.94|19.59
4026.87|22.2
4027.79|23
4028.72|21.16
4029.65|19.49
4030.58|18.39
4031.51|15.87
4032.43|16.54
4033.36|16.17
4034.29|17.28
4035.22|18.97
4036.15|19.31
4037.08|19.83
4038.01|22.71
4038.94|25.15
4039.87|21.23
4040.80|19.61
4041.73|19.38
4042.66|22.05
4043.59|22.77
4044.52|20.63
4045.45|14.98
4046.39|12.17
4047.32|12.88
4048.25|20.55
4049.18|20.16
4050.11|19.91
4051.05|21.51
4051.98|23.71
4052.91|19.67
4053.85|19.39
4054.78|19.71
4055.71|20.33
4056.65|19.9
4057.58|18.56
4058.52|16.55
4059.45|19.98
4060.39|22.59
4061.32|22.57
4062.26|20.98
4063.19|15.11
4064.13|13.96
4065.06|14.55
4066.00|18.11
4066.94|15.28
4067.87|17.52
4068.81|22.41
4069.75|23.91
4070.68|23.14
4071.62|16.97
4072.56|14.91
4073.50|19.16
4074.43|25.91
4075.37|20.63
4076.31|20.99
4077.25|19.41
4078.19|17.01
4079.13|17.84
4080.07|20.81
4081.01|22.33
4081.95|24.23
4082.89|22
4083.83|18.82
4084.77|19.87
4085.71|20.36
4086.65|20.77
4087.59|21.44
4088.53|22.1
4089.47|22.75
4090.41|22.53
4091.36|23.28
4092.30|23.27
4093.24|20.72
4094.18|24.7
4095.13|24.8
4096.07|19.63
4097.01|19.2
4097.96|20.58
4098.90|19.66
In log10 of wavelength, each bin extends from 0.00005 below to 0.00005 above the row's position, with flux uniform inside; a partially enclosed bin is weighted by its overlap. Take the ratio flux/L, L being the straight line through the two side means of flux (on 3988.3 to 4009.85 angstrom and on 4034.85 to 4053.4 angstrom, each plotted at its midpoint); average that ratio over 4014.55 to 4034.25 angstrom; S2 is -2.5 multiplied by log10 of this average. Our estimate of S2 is -0.03 mag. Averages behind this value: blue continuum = 19.4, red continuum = 19.9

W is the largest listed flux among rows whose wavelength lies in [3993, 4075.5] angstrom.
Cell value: 25.91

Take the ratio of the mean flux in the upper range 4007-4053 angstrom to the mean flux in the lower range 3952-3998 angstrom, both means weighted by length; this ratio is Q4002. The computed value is 1.34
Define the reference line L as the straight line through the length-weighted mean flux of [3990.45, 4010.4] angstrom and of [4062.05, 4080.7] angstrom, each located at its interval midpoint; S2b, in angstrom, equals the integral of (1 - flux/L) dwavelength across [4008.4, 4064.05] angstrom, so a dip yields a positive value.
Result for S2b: -2.4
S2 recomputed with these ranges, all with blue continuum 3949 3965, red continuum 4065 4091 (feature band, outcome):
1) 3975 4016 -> -0.17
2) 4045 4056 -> 0.01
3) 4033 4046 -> -0.09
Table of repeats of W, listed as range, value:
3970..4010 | 22.42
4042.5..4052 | 23.71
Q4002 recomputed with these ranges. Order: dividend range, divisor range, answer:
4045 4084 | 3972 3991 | 1.18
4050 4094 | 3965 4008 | 1.25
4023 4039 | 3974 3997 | 1.12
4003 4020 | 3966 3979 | 1.88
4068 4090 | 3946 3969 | 1.58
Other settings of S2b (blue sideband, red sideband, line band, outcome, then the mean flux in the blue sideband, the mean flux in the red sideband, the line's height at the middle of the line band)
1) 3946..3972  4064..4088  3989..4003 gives -4.28 angstrom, 12.7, 19.8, 14.9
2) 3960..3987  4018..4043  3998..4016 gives -2.64 angstrom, 13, 20.2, 17.2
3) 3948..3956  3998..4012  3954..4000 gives 6.15 angstrom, 15.4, 19.5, 17.3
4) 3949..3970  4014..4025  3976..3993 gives -1.71 angstrom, 12.7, 21.2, 16.2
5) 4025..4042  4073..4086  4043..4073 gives 1.91 angstrom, 19.7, 20.7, 20.2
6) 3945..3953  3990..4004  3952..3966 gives 1.67 angstrom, 14.4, 19.5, 15.5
